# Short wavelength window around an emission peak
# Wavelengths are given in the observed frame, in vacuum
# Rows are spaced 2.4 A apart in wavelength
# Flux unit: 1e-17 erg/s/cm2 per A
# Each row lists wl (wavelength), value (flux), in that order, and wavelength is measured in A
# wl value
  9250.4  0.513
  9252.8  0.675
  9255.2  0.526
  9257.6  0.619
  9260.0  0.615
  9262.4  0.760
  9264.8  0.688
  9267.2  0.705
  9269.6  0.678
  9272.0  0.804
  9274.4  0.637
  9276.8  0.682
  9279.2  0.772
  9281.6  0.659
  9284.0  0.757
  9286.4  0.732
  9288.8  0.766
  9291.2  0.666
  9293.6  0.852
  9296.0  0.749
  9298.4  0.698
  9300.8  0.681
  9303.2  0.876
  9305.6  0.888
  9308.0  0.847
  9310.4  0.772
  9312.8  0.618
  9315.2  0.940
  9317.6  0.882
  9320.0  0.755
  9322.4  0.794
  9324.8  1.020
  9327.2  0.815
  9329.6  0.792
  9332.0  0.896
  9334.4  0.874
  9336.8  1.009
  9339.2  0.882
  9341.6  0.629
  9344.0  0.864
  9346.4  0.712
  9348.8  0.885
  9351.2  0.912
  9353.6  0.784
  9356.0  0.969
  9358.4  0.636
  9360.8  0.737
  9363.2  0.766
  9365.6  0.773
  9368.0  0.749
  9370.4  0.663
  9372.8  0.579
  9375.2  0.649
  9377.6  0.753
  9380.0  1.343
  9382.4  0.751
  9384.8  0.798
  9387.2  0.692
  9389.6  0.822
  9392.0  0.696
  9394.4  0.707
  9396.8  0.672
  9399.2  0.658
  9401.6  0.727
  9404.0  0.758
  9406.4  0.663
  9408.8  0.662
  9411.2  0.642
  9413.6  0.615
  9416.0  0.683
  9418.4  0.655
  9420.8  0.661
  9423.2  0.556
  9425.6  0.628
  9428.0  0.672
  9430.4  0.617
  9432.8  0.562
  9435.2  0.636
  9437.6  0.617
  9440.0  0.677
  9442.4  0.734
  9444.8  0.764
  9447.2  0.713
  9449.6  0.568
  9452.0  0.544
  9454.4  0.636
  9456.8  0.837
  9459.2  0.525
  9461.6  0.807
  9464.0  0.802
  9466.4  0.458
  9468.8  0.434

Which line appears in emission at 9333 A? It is Mg II 2798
